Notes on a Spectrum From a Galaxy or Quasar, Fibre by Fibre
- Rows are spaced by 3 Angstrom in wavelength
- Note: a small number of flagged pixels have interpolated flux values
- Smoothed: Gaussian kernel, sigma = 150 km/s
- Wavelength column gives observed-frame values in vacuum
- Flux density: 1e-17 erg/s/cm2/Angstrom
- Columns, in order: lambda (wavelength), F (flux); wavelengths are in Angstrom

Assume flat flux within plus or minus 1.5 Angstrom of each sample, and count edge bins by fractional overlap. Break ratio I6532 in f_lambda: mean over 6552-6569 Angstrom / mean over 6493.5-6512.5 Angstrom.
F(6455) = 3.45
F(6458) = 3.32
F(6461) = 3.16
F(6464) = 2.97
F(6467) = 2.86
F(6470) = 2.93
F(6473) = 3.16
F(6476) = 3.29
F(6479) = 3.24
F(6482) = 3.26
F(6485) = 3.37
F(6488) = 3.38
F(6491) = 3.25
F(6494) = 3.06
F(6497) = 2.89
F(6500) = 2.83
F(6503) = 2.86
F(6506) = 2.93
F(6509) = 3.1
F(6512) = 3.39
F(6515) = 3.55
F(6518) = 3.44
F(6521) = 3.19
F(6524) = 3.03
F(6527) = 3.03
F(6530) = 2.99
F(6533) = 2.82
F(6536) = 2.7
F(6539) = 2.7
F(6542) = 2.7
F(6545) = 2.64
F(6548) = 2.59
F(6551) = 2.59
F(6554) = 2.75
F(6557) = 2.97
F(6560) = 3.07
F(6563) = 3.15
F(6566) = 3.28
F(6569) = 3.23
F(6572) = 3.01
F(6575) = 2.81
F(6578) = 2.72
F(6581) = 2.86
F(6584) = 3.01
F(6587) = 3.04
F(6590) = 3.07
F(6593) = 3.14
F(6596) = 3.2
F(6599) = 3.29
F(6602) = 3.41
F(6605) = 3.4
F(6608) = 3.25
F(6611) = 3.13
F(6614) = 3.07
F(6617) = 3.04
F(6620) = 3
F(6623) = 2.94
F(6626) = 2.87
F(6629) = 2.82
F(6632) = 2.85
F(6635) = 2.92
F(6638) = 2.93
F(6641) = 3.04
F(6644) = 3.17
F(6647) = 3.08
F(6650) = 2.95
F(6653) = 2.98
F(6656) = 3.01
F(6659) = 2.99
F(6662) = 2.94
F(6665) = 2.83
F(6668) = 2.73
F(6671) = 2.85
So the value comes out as 1.02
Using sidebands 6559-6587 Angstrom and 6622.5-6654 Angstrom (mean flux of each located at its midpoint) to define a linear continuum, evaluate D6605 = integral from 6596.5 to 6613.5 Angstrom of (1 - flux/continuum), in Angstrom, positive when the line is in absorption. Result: -1.6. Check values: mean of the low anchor 3.02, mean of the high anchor 2.96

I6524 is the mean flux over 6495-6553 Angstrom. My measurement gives 2.95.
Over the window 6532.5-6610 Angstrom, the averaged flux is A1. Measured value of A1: 2.98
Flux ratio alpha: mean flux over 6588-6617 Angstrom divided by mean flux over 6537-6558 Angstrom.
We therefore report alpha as 1.19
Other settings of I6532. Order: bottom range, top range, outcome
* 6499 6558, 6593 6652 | 1.04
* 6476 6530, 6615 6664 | 0.94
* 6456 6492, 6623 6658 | 0.93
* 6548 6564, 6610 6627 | 1.05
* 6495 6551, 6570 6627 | 1.04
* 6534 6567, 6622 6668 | 1.04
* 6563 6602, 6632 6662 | 0.98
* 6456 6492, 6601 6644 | 0.96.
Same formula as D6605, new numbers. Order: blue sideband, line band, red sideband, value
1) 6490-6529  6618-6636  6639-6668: 0.6 Angstrom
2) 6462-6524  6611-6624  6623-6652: -0.2 Angstrom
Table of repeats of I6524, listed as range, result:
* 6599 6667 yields 3.03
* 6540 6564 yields 2.8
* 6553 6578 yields 3.02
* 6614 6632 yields 2.94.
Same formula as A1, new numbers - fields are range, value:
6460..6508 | 3.09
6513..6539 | 3.08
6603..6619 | 3.18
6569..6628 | 3.07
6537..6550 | 2.66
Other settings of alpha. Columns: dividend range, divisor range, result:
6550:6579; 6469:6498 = 0.93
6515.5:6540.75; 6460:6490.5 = 0.95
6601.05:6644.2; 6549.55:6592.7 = 1.02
